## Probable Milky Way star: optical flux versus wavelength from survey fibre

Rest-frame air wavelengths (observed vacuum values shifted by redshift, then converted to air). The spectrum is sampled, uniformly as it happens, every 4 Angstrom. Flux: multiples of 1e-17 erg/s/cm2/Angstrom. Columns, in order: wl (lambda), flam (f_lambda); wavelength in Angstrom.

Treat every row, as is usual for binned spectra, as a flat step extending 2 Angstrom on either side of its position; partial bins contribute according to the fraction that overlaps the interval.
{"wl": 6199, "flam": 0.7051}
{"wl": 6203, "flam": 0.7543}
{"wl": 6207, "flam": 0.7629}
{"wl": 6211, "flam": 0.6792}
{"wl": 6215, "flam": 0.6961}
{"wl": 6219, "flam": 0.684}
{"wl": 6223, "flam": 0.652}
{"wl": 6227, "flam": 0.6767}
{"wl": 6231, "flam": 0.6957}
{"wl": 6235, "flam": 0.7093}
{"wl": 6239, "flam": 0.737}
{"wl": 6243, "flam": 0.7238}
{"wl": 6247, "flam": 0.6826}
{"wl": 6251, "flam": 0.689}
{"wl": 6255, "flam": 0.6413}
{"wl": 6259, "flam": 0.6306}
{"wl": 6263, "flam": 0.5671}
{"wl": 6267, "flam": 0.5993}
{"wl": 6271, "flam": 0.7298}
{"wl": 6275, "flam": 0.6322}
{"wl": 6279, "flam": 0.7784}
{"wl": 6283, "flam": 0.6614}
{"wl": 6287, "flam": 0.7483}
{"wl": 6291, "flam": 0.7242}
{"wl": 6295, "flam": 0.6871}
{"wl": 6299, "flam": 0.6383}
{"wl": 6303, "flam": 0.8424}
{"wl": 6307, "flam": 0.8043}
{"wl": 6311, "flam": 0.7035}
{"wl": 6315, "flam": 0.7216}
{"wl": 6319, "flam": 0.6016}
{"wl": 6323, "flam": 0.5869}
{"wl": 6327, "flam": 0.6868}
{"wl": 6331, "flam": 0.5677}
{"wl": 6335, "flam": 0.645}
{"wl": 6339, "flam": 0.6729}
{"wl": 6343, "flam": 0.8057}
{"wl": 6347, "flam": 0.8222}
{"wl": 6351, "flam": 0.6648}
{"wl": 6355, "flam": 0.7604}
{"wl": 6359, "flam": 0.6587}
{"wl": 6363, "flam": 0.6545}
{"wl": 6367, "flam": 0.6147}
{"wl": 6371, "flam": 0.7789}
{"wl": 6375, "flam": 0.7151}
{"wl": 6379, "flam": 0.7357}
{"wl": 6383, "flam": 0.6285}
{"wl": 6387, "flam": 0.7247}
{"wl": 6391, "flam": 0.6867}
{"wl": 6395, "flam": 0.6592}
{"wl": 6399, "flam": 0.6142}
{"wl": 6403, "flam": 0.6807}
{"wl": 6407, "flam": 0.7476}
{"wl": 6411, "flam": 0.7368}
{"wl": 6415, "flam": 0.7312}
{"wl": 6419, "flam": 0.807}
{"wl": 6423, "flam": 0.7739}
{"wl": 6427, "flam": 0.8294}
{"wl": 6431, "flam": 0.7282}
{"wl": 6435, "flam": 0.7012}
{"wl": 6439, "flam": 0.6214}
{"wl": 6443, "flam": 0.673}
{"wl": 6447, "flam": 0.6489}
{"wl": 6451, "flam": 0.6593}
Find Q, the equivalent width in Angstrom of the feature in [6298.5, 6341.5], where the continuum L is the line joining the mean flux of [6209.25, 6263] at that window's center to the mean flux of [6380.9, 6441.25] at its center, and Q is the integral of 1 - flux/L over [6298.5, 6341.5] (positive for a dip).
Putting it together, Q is 0.79 Angstrom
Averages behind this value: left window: 0.68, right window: 0.711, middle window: 0.682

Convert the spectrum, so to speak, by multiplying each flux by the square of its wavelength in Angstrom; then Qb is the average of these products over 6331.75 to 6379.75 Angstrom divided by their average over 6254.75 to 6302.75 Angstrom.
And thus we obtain 1.07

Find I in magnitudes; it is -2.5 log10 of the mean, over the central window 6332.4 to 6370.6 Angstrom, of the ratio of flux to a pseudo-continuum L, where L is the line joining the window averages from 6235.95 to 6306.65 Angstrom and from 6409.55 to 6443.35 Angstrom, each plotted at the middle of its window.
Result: 0.02 mag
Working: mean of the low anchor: 0.692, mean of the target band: 0.701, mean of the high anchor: 0.736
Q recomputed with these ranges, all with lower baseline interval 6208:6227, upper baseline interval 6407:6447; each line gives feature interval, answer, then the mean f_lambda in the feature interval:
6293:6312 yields -1.0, 0.737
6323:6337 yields 1.6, 0.627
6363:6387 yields 0.8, 0.694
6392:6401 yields 1.0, 0.642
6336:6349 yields -0.9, 0.758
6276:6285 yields -0.2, 0.71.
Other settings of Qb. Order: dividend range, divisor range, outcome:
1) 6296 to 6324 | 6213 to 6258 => 1.05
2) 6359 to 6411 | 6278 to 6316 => 0.97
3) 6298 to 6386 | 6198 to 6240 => 1.03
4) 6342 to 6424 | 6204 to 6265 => 1.09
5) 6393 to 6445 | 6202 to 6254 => 1.08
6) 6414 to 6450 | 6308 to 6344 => 1.12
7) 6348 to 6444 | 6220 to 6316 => 1.06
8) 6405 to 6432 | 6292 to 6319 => 1.10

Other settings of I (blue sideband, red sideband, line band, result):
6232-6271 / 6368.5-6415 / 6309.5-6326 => 0.05 mag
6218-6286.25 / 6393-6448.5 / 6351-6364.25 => 0.01 mag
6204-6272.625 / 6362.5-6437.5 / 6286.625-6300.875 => 0.00 mag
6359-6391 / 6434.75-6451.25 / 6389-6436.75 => -0.08 mag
